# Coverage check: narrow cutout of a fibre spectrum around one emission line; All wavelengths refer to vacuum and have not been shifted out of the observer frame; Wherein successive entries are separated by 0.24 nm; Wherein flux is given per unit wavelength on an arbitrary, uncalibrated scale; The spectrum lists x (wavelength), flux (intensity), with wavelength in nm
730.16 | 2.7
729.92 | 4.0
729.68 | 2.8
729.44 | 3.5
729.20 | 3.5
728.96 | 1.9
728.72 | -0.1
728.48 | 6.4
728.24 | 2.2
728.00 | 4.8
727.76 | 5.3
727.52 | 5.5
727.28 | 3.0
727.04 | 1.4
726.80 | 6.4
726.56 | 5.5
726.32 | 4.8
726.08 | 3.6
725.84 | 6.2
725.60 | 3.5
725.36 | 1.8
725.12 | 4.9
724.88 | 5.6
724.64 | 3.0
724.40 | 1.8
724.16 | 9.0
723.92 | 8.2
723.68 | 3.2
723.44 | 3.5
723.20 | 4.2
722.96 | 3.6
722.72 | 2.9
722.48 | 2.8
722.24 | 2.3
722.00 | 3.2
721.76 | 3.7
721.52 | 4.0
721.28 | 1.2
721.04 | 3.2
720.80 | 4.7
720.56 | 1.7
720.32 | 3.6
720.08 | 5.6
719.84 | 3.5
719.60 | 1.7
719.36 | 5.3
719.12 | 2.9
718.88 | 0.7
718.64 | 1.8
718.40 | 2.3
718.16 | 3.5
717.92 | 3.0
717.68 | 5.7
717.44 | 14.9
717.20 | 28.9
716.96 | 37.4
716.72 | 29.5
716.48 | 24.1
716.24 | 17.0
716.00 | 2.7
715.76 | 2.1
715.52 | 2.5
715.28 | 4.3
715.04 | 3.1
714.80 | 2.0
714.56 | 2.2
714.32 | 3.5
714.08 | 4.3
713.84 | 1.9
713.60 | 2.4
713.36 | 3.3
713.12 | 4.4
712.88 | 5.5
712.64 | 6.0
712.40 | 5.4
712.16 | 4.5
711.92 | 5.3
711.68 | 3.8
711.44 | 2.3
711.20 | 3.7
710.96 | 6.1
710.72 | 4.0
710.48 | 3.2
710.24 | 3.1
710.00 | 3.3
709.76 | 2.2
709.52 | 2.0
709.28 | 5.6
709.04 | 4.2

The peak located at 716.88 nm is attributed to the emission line [O II]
